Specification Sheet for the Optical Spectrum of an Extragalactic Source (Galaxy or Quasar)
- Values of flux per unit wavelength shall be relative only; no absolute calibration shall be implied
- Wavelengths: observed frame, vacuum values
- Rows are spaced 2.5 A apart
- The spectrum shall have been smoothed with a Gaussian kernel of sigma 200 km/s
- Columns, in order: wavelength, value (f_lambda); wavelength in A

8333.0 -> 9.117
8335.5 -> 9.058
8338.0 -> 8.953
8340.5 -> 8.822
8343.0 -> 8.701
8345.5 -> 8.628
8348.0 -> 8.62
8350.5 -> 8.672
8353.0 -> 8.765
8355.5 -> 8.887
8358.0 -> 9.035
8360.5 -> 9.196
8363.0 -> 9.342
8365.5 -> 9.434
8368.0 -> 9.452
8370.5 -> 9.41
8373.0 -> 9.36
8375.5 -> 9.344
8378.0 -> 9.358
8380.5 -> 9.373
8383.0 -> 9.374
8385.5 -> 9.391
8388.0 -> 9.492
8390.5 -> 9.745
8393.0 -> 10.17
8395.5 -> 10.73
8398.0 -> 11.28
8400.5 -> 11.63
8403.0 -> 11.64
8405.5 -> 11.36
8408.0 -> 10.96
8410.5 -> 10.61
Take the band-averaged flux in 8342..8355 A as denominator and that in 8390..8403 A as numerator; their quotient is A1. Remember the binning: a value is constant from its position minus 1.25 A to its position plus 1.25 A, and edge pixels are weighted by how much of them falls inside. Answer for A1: 1.25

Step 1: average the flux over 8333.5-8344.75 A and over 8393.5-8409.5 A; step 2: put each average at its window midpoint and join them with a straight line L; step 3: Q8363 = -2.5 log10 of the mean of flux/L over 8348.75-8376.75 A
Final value 0.07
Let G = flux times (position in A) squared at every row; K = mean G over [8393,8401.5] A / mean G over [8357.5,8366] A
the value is 1.20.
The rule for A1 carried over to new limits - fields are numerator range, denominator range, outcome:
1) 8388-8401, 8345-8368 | 1.17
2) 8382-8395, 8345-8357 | 1.11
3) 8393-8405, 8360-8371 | 1.19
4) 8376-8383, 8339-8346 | 1.07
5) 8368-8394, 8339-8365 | 1.07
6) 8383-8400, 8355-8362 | 1.12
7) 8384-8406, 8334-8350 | 1.20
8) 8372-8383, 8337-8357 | 1.07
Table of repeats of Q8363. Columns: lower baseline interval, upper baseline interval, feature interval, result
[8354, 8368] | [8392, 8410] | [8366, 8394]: 0.067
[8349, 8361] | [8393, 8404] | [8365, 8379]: 0.044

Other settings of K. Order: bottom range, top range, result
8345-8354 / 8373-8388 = 1.09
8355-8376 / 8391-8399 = 1.15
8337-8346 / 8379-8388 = 1.08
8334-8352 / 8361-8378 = 1.07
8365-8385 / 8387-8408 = 1.16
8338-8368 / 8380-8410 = 1.18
